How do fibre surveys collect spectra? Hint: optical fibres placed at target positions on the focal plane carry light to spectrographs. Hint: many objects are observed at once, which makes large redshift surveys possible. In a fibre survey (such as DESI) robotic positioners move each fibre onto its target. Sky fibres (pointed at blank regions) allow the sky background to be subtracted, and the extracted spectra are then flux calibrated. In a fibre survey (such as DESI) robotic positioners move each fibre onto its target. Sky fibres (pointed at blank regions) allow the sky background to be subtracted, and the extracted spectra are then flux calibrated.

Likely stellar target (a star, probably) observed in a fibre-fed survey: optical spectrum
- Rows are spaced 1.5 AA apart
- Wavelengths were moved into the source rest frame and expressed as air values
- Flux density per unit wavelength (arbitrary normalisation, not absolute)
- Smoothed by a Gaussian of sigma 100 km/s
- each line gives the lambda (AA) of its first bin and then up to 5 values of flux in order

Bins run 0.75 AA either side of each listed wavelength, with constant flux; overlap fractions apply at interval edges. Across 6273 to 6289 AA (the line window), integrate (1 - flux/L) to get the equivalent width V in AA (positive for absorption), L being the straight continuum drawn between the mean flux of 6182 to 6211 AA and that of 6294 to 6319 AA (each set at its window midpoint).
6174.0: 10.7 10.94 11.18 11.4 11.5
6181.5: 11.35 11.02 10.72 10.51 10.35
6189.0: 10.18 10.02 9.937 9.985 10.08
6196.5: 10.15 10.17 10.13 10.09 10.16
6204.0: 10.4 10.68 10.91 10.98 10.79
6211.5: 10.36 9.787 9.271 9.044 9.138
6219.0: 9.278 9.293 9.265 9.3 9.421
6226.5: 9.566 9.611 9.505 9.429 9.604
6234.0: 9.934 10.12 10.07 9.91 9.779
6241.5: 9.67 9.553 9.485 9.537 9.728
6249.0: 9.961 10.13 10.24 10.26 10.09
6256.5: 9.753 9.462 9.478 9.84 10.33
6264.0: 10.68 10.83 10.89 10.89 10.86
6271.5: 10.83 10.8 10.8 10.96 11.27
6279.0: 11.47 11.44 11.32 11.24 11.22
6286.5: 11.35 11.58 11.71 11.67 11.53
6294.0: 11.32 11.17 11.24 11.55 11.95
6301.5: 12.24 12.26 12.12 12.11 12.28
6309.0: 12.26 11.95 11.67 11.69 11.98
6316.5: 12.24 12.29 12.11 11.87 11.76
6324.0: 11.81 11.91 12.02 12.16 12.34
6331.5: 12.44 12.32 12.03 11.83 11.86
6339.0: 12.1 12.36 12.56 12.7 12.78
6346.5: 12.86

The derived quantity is 0.44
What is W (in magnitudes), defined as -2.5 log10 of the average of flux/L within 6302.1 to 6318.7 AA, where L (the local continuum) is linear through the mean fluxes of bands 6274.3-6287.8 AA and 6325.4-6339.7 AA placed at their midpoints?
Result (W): -0.03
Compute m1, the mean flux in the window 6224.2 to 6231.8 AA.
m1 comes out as 9.51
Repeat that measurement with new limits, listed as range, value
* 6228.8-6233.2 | 9.51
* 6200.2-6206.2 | 10.3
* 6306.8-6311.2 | 12.2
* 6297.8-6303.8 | 12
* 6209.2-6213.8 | 10.3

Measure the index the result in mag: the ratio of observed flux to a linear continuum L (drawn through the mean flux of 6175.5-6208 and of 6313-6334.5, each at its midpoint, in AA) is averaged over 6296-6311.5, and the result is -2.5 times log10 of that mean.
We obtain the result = -0.01 mag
